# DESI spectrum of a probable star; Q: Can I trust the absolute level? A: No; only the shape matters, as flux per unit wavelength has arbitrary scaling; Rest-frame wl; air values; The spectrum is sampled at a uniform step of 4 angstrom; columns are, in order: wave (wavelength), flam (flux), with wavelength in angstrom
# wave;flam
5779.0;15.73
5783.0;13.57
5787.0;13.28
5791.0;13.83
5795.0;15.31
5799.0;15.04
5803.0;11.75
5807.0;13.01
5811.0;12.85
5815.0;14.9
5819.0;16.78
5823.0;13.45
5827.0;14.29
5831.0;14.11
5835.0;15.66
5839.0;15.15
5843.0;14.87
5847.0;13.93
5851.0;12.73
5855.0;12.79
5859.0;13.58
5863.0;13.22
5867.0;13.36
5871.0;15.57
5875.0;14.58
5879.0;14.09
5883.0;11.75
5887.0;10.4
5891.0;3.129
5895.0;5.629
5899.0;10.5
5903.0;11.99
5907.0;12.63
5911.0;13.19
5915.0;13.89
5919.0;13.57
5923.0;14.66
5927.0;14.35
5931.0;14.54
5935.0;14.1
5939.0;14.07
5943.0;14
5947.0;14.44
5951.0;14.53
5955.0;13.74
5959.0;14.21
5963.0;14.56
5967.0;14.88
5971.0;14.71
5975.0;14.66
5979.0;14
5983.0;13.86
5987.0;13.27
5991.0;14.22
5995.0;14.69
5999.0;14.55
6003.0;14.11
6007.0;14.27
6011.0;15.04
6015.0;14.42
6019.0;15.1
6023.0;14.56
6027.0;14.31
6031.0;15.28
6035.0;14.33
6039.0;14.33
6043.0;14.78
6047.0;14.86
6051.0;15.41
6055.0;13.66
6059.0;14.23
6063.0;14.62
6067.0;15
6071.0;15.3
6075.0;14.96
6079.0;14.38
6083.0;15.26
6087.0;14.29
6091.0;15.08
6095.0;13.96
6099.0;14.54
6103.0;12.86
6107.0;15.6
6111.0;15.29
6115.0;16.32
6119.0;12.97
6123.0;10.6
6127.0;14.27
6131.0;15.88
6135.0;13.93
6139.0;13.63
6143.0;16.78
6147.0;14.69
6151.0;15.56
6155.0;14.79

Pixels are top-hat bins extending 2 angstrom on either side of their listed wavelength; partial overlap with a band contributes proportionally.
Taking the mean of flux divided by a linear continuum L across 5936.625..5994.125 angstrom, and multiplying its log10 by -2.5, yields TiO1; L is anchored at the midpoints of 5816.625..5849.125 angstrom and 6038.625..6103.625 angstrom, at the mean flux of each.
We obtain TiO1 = 0.03 mag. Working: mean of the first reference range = 14.8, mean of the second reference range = 14.6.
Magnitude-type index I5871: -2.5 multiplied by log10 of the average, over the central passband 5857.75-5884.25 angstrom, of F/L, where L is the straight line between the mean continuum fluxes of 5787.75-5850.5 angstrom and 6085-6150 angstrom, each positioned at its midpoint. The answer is 0.04 mag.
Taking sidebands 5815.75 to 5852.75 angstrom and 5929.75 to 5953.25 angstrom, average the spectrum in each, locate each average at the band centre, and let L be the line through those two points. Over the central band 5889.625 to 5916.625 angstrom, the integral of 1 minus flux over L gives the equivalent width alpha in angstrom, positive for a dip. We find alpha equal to 7.7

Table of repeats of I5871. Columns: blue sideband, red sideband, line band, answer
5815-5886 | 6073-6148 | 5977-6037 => -0.006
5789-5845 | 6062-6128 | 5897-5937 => 0.082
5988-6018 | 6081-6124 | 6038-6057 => -0.017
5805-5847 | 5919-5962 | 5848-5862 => 0.103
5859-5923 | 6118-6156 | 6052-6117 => -0.068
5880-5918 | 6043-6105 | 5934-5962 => -0.212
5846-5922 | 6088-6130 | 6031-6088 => -0.073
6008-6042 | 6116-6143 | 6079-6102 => -0.026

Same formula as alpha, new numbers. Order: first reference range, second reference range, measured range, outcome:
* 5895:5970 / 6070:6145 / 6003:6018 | -0.6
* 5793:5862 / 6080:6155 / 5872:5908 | 9.1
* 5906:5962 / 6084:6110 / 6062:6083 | -0.7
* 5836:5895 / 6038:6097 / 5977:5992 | 0.0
